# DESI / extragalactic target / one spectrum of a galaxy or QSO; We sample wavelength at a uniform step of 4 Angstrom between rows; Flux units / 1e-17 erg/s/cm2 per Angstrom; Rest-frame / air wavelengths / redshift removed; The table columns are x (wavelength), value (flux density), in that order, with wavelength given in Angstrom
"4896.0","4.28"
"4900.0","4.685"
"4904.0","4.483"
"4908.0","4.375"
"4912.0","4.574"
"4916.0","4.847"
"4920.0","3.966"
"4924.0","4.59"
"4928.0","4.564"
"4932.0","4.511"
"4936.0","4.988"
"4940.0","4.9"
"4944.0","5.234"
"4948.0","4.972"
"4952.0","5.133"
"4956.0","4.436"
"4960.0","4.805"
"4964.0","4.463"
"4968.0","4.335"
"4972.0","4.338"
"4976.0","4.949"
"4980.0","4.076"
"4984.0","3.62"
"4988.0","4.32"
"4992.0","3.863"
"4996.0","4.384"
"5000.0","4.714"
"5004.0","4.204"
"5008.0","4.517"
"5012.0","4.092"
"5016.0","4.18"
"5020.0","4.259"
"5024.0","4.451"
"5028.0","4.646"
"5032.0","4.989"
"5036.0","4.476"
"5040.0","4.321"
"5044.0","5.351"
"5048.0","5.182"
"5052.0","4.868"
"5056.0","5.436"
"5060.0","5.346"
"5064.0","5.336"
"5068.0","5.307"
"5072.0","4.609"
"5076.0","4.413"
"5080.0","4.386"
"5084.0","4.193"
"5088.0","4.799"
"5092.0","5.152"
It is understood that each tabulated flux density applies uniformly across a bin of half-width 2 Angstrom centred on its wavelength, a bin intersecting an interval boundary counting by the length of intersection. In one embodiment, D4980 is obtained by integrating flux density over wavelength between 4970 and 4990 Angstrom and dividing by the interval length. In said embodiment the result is 4.26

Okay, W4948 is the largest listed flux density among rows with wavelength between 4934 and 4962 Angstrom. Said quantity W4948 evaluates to 5.234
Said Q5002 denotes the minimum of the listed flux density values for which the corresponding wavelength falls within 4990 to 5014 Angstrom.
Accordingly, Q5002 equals 3.863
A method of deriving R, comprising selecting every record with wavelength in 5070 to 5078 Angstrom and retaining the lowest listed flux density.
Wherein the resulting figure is 4.413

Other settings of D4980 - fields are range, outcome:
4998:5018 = 4.34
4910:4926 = 4.49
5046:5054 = 5.03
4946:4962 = 4.84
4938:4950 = 5.04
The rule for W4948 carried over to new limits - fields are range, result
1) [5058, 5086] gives 5.346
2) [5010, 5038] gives 4.989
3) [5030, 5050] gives 5.351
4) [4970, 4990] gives 4.949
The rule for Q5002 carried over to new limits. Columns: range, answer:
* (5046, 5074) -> 4.609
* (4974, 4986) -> 3.62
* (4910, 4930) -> 3.966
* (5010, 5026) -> 4.092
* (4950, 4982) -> 4.076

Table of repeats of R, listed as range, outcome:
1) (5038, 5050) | 4.321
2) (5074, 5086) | 4.193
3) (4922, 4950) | 4.511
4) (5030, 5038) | 4.476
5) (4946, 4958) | 4.436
